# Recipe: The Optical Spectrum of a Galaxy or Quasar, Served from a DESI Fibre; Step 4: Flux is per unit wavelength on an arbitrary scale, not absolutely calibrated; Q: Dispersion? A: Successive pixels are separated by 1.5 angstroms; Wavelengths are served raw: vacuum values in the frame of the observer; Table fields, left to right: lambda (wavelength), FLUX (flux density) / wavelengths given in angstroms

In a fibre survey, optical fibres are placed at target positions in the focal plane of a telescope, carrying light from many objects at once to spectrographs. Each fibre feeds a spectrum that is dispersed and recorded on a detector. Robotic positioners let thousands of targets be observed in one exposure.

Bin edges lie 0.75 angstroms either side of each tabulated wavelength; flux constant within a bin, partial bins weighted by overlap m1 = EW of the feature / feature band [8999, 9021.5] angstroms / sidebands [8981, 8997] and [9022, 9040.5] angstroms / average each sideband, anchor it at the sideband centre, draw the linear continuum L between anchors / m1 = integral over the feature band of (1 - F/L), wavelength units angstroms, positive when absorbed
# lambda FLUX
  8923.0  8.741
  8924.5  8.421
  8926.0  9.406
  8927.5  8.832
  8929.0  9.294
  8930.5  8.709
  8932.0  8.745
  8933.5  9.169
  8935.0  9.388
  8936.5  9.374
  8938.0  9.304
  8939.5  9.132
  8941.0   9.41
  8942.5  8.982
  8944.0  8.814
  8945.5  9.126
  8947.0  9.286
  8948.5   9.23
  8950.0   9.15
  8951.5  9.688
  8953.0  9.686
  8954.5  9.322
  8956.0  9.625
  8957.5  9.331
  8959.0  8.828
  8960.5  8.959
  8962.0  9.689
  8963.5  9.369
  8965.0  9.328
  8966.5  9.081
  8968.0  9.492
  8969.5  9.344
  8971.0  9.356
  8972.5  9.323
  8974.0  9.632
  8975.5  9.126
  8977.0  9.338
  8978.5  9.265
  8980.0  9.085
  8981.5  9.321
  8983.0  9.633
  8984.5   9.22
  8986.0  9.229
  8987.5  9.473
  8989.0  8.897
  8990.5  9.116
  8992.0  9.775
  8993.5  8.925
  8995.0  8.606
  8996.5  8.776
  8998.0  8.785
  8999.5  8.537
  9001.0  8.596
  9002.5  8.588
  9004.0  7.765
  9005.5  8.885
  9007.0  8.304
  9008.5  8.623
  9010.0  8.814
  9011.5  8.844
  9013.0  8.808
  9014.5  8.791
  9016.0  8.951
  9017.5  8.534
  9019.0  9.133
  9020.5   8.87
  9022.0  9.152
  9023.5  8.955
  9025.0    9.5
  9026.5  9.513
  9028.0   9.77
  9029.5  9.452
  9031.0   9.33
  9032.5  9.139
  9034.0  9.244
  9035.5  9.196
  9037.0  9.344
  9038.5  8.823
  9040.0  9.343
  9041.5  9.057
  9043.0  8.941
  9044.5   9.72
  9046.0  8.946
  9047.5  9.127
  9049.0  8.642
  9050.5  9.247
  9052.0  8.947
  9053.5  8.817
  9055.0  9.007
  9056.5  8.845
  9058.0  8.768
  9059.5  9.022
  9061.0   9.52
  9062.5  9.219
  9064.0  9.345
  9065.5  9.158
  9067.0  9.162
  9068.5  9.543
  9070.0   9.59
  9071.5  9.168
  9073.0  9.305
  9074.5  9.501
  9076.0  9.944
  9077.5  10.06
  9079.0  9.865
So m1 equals 1.4 angstroms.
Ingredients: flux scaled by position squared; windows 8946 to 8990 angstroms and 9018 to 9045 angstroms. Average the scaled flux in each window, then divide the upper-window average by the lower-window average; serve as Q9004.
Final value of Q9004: 1.0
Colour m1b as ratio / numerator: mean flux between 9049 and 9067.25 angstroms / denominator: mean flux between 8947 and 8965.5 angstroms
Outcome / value 0.97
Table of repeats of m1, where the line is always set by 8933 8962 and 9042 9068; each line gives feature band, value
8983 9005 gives 0.7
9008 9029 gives 0.3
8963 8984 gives -0.3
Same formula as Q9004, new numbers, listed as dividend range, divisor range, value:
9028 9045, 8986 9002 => 1.04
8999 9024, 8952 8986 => 0.94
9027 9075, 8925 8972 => 1.02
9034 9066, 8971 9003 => 1.01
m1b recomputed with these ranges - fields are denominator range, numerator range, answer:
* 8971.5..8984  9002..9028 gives 0.95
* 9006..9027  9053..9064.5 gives 1.02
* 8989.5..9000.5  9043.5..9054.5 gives 1.02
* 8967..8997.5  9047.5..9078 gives 1.00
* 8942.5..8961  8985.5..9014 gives 0.95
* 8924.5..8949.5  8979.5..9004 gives 0.99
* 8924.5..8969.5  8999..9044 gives 0.97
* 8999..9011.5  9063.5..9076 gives 1.10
